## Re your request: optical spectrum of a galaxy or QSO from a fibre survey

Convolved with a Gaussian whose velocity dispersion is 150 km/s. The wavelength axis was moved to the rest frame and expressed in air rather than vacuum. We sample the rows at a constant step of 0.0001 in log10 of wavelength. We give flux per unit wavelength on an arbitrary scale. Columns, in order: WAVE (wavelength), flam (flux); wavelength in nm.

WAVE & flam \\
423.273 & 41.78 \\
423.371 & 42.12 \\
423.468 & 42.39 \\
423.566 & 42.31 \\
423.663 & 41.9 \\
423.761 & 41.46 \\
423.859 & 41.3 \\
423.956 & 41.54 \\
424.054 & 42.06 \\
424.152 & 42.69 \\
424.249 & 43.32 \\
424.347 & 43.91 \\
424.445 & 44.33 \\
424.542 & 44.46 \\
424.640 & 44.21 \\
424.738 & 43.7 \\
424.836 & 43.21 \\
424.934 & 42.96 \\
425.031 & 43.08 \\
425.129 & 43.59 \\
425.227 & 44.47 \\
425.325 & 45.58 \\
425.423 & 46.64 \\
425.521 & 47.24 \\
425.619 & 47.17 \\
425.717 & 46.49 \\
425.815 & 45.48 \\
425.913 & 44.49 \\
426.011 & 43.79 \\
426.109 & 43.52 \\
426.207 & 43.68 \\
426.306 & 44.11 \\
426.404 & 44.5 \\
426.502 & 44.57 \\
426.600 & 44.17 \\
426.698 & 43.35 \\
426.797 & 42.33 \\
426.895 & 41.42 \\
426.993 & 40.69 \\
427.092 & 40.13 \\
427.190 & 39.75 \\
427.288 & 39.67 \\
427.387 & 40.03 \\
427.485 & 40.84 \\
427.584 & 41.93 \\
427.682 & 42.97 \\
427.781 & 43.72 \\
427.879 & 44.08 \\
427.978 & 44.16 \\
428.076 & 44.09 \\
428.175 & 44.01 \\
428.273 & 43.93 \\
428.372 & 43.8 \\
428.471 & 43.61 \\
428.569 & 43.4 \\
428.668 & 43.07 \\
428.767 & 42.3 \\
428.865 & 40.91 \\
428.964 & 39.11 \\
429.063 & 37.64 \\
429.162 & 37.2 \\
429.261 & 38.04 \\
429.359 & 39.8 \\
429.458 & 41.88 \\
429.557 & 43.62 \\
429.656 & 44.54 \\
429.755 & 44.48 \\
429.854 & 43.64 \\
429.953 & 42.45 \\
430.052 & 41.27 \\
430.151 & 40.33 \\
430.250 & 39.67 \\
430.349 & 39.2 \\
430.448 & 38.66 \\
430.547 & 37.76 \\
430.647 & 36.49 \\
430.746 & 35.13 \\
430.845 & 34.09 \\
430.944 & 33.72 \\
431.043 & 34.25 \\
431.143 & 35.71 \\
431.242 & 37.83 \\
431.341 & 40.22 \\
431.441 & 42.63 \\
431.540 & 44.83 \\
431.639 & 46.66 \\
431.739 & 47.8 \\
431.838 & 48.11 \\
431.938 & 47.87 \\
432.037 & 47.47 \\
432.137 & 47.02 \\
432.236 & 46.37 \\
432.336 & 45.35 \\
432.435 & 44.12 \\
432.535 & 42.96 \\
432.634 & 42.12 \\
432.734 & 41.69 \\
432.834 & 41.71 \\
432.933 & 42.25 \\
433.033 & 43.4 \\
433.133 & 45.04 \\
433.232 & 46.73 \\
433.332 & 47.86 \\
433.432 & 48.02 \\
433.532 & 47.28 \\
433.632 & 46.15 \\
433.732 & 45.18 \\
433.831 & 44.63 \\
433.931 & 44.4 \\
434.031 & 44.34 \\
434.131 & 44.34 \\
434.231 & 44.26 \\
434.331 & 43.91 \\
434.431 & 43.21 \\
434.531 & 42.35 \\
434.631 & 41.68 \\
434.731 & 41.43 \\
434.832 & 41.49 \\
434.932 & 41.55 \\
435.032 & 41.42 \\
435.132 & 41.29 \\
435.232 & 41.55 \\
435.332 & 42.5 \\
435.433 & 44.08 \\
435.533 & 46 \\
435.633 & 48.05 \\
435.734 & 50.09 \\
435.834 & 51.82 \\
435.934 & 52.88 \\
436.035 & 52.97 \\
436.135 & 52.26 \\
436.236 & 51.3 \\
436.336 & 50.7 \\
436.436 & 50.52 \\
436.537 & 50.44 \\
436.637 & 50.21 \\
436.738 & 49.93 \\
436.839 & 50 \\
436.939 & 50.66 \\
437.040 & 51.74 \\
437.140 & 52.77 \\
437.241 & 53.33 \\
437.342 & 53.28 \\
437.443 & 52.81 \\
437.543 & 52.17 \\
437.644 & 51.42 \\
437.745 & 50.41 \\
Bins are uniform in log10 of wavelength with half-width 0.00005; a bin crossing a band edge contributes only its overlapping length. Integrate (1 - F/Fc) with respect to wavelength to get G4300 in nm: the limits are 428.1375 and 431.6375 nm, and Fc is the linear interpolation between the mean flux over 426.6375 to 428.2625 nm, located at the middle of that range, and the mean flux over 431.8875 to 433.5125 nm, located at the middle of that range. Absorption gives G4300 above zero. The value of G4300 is 0.251 nm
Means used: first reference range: 42.1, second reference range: 45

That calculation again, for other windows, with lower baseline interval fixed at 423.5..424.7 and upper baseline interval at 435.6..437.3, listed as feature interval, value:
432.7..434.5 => 0.17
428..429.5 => 0.14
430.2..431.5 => 0.27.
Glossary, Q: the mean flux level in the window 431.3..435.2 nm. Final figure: 44.3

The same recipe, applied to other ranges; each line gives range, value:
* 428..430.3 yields 41.9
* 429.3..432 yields 40.9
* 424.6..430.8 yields 42.4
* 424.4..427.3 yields 43.8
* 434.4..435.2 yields 41.8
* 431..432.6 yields 43.7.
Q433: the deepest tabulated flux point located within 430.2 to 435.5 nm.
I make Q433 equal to 33.72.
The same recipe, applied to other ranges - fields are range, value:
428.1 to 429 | 39.11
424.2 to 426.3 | 42.96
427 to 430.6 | 37.2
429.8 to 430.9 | 34.09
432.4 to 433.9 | 41.69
